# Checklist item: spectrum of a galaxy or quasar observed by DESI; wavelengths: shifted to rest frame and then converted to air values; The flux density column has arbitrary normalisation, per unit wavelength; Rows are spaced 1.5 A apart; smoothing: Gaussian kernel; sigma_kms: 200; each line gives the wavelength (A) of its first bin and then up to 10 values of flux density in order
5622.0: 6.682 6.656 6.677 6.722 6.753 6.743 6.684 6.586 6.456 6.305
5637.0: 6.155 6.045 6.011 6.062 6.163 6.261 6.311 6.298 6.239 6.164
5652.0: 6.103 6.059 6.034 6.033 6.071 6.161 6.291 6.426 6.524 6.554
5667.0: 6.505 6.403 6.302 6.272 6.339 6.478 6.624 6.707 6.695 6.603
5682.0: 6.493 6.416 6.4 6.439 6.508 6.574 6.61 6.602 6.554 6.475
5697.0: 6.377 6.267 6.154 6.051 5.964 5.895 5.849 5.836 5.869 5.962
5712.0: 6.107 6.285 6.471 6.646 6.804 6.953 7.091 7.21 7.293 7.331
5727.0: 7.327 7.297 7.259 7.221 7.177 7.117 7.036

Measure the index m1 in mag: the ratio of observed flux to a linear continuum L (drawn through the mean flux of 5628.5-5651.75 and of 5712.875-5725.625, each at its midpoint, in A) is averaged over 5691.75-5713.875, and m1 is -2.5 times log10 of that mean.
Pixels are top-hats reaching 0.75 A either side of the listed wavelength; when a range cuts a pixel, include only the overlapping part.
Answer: 0.10 mag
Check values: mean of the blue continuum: 6.3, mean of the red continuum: 6.88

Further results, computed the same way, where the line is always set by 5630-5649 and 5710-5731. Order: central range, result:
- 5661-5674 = 0.013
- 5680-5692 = 0.019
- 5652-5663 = 0.047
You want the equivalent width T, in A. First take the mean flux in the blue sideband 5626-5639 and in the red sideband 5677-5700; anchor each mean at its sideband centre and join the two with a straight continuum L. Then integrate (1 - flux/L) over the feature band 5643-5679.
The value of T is 1.0 A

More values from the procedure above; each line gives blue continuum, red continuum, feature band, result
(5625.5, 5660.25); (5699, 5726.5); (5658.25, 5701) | -0.6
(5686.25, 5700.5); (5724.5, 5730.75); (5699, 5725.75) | 2.0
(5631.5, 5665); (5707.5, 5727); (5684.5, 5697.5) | 0.0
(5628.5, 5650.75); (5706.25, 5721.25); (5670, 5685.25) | -0.4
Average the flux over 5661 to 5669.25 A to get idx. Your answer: 6.46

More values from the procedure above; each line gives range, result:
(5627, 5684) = 6.35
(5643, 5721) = 6.34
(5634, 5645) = 6.16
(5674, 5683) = 6.6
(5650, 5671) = 6.26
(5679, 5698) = 6.51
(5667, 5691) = 6.49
